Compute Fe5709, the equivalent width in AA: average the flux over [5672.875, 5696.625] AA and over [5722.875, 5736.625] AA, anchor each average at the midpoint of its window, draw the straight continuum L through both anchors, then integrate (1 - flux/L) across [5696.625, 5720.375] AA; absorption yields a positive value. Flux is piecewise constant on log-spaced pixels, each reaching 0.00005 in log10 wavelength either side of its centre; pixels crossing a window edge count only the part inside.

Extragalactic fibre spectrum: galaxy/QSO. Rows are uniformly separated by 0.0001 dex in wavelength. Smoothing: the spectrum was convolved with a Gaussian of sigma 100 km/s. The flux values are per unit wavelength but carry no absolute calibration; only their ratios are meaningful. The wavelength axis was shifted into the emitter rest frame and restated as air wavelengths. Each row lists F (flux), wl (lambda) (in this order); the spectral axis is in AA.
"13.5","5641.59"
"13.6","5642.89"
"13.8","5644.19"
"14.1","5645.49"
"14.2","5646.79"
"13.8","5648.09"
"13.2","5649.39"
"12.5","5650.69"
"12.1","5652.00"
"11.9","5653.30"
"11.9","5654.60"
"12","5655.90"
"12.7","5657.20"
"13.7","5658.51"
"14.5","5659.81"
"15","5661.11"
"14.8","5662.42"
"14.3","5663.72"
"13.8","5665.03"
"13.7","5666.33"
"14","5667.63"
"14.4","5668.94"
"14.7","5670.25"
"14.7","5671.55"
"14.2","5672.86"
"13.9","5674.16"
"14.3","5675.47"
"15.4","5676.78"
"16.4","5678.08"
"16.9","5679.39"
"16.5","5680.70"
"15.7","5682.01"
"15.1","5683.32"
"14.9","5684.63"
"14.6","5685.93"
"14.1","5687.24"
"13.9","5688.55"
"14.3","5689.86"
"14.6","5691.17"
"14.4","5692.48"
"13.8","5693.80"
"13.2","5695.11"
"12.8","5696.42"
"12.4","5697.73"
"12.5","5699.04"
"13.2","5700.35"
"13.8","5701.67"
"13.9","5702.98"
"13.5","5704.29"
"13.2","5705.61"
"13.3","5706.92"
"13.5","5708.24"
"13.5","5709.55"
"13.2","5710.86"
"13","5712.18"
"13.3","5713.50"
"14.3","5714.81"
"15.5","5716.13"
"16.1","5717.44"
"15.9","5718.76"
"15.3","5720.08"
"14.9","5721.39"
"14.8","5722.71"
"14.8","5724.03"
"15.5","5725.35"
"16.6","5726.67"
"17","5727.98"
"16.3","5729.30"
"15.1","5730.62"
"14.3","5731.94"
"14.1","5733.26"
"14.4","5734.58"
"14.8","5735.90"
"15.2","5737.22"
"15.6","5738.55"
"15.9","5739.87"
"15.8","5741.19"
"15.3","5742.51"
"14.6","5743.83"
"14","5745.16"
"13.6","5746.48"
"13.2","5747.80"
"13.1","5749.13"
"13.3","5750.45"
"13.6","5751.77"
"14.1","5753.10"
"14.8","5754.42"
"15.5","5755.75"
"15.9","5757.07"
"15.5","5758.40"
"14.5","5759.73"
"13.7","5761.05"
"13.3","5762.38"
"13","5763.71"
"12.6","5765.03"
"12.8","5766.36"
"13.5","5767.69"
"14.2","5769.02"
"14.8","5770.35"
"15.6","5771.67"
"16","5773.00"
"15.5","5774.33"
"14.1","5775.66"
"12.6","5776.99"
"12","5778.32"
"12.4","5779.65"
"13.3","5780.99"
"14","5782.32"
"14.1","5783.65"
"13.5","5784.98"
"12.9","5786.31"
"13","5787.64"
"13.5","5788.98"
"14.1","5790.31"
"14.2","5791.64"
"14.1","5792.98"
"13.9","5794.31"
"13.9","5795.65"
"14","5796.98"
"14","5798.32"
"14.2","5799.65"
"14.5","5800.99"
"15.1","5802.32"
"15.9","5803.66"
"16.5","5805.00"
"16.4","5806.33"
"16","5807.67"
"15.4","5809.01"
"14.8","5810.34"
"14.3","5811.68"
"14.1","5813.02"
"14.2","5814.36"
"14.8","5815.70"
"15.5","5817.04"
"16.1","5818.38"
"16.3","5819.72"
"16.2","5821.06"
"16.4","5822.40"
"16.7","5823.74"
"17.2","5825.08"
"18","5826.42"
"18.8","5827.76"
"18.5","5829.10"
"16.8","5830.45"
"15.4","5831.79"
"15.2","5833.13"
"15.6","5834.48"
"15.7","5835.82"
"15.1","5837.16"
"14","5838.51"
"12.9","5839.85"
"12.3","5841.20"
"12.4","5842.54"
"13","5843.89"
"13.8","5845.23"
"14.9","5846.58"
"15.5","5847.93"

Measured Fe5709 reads 1.91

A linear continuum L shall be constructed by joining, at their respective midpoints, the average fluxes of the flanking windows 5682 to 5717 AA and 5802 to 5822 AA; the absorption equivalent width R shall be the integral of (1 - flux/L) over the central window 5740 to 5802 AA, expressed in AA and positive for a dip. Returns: 3.4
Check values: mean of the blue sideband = 13.8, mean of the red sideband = 15.5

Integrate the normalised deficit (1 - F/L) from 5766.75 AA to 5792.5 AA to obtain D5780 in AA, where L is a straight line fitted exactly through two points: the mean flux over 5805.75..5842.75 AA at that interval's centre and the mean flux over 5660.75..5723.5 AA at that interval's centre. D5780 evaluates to 2.2 AA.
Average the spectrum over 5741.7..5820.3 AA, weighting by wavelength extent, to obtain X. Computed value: 14.3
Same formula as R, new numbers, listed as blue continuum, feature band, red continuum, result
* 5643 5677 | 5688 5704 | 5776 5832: 0.53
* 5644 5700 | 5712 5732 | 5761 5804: -1.84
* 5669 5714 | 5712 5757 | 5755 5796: -2.59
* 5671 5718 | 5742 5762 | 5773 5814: -0.09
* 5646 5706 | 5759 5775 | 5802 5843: 0.91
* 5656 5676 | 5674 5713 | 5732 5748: 0.59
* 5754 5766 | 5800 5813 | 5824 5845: -0.33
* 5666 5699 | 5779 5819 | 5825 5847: 1.66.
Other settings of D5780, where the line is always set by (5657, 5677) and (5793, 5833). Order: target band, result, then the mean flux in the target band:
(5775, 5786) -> 1.5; 13.2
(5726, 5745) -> -0.5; 15.3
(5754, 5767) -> 0.8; 14.1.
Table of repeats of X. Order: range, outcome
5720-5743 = 15.3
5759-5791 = 13.7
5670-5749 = 14.6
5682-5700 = 14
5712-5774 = 14.7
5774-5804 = 13.8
